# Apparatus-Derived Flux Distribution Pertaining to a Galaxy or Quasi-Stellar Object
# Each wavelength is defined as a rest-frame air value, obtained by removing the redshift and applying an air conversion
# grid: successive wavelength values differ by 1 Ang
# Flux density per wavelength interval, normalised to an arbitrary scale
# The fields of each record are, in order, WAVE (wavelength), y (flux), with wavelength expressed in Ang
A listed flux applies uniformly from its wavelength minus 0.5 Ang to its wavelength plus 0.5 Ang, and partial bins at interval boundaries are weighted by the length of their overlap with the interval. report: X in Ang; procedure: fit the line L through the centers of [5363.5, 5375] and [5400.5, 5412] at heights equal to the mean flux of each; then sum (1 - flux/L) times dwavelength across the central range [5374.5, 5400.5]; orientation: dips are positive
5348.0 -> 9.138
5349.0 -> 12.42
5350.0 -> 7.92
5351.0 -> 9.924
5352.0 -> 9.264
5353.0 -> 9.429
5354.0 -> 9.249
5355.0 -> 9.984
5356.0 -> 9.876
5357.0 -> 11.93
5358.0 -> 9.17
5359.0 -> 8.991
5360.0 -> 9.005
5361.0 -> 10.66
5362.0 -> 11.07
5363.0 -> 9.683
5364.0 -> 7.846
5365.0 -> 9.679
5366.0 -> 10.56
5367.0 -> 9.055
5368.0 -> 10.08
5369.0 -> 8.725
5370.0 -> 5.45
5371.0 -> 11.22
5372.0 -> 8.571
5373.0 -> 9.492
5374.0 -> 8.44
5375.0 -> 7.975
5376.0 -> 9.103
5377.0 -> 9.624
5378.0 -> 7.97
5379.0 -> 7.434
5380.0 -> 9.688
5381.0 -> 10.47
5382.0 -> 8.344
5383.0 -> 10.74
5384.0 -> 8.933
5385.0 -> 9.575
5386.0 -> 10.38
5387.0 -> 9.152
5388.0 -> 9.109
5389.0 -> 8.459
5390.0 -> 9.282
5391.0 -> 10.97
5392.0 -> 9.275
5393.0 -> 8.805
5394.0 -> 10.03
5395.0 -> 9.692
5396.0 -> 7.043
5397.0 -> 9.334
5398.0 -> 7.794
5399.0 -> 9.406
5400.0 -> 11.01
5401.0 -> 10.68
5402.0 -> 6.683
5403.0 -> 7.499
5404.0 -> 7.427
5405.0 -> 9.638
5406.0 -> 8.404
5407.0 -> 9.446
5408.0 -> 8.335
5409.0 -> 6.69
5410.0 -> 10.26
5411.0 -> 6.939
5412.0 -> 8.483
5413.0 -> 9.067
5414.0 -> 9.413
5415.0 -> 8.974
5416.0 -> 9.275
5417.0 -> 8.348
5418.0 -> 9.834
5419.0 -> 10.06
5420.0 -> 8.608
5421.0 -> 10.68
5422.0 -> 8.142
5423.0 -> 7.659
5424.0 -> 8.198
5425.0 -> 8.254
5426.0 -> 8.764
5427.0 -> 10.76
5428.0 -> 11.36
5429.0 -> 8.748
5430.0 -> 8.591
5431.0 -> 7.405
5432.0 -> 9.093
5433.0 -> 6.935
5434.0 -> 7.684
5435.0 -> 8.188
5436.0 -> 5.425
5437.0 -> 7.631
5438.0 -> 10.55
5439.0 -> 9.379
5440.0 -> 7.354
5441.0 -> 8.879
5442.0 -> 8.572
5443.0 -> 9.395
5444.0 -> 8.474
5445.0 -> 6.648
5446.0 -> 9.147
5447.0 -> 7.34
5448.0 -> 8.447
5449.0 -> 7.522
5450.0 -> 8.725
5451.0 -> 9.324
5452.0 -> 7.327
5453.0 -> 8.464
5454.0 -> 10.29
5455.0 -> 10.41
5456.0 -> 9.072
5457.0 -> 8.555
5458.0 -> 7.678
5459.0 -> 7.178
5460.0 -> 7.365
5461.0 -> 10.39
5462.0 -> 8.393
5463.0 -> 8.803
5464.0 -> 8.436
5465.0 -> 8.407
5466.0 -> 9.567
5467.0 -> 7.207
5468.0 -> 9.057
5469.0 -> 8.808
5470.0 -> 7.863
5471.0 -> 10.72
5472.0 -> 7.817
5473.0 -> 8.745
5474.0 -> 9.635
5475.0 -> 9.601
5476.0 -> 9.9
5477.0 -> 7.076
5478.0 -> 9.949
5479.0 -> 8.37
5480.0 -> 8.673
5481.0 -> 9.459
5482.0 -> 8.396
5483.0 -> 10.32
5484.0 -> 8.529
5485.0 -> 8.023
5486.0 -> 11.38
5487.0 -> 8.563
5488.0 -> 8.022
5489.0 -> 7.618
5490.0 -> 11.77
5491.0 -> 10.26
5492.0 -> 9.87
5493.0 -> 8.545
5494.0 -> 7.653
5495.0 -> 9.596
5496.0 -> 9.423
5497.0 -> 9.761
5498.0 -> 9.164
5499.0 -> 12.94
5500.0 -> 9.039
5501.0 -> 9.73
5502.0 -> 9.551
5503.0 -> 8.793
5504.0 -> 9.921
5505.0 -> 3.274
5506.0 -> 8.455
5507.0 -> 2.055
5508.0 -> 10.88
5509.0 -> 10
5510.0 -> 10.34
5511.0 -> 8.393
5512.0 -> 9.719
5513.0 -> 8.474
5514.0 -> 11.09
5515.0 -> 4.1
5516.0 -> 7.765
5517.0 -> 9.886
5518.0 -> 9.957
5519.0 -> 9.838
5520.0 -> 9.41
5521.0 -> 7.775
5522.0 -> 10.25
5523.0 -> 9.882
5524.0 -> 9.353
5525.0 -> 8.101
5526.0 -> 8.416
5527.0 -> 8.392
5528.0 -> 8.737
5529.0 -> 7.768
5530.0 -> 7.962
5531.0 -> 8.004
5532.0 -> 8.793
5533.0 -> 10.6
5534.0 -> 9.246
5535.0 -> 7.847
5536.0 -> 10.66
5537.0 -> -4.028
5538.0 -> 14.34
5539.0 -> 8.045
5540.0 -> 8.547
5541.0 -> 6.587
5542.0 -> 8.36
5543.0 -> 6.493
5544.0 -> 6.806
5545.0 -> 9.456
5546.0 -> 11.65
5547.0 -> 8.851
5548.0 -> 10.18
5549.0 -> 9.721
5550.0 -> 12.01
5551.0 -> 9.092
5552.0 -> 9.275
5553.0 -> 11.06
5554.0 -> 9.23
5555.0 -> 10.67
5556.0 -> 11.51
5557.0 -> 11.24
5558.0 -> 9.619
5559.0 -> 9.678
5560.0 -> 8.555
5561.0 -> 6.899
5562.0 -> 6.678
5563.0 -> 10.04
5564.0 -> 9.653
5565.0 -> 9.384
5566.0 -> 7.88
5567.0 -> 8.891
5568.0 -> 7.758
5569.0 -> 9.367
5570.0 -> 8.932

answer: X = -1.6 Ang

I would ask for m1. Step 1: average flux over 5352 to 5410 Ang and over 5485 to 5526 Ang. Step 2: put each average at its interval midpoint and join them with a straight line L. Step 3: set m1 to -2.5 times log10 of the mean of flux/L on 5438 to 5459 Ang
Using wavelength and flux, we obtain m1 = 0.06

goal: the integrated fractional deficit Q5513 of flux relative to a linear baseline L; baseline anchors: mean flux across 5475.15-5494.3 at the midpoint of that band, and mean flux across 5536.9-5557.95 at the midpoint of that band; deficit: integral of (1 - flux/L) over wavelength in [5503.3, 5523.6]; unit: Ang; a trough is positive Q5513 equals 1.3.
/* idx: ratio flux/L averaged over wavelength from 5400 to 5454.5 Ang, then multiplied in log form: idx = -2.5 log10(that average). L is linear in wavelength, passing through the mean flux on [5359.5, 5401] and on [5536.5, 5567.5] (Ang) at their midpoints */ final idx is 0.07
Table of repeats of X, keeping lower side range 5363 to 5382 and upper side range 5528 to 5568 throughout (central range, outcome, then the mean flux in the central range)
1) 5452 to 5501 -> -0.70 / 9.05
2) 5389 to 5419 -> 0.15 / 8.91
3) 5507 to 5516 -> 0.25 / 8.66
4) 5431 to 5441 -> 1.01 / 8.04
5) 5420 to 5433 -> 0.09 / 8.88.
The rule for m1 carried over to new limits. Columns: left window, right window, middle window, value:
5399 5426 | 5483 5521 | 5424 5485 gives 0.03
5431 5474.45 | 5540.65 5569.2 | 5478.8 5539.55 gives 0.01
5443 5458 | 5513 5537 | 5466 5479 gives -0.04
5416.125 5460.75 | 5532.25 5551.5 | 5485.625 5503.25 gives -0.11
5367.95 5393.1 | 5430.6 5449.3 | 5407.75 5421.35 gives -0.05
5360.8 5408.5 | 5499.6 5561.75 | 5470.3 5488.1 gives -0.02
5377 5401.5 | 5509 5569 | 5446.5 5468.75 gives 0.07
